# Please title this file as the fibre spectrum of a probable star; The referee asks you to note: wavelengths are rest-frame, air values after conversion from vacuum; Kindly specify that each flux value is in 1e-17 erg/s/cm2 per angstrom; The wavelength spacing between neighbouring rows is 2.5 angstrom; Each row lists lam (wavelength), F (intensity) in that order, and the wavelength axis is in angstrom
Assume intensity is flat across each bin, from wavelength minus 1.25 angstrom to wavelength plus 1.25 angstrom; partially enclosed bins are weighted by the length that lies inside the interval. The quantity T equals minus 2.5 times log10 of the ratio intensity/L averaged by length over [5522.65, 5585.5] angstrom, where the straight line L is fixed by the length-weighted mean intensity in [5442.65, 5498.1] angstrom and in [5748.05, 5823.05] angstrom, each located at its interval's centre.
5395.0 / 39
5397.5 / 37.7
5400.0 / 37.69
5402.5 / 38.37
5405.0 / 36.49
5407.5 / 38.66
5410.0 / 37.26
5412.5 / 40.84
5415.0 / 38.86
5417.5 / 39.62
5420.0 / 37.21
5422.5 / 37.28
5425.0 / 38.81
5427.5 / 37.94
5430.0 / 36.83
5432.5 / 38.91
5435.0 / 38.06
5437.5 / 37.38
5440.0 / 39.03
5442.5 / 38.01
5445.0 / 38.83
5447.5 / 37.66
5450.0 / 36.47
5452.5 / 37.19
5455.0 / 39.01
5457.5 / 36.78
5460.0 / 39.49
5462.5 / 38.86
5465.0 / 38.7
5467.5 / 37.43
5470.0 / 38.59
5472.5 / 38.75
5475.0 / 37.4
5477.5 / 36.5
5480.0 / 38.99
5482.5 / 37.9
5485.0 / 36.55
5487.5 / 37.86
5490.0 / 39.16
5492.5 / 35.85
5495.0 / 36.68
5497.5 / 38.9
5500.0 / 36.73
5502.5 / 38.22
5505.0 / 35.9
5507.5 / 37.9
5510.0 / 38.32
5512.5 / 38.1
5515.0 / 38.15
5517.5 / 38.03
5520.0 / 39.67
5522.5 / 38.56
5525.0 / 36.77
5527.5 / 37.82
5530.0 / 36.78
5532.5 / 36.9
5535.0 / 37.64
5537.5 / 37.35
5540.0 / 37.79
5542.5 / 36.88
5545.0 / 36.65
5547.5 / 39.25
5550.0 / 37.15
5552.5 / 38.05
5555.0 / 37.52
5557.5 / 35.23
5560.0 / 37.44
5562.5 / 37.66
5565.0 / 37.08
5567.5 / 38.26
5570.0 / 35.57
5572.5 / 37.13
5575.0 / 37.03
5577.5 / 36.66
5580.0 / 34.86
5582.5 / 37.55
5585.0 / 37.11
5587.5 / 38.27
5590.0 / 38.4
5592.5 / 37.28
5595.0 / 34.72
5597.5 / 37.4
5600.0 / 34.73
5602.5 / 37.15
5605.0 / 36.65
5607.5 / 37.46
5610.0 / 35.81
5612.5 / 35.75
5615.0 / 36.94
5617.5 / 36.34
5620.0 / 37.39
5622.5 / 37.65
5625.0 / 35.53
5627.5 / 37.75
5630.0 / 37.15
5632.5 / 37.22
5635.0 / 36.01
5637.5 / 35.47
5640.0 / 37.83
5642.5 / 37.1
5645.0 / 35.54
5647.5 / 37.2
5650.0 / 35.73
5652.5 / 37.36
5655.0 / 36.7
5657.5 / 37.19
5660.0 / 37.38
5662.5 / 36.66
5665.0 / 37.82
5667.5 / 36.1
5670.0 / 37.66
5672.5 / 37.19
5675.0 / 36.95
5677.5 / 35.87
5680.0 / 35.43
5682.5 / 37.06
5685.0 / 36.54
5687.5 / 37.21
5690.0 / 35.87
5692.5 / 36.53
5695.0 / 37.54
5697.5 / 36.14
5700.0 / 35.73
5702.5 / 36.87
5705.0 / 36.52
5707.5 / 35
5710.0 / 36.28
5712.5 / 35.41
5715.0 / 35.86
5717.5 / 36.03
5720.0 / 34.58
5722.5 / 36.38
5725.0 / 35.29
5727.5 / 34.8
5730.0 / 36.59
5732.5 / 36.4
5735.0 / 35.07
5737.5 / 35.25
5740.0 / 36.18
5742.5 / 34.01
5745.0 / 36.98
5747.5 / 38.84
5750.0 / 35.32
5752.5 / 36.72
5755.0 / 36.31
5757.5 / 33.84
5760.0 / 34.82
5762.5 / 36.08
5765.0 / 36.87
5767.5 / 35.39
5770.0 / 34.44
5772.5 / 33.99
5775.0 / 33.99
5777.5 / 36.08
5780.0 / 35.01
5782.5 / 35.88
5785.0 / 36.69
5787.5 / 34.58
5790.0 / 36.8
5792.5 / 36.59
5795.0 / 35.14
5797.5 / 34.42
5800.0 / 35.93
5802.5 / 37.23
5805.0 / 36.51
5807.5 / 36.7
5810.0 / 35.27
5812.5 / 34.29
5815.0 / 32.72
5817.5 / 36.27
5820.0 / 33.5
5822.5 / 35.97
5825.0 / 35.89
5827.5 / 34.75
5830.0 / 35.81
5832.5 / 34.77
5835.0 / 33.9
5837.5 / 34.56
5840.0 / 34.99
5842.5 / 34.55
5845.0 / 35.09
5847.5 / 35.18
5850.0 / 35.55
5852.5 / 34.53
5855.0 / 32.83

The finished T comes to 0.00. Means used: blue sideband 37.9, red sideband 35.5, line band 37.2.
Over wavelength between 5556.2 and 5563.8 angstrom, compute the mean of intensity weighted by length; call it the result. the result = 36.8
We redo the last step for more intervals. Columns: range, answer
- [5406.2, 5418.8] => 39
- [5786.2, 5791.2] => 35.7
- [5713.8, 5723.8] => 35.7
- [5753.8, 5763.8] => 35.3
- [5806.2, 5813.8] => 35.4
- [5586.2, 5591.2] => 38.3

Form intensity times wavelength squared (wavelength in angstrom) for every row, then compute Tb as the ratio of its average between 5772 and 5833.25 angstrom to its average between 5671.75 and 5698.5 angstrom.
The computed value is 1.0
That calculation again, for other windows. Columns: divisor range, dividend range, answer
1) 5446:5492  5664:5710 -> 1.04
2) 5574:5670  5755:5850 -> 1.02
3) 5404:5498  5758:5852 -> 1.05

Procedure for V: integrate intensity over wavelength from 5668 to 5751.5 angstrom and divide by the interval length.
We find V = 36.2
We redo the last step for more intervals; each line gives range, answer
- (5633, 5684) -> 36.7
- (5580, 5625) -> 36.8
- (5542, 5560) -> 37.3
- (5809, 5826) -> 34.8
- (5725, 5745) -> 35.6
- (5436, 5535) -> 37.8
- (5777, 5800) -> 35.7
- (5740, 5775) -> 35.6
